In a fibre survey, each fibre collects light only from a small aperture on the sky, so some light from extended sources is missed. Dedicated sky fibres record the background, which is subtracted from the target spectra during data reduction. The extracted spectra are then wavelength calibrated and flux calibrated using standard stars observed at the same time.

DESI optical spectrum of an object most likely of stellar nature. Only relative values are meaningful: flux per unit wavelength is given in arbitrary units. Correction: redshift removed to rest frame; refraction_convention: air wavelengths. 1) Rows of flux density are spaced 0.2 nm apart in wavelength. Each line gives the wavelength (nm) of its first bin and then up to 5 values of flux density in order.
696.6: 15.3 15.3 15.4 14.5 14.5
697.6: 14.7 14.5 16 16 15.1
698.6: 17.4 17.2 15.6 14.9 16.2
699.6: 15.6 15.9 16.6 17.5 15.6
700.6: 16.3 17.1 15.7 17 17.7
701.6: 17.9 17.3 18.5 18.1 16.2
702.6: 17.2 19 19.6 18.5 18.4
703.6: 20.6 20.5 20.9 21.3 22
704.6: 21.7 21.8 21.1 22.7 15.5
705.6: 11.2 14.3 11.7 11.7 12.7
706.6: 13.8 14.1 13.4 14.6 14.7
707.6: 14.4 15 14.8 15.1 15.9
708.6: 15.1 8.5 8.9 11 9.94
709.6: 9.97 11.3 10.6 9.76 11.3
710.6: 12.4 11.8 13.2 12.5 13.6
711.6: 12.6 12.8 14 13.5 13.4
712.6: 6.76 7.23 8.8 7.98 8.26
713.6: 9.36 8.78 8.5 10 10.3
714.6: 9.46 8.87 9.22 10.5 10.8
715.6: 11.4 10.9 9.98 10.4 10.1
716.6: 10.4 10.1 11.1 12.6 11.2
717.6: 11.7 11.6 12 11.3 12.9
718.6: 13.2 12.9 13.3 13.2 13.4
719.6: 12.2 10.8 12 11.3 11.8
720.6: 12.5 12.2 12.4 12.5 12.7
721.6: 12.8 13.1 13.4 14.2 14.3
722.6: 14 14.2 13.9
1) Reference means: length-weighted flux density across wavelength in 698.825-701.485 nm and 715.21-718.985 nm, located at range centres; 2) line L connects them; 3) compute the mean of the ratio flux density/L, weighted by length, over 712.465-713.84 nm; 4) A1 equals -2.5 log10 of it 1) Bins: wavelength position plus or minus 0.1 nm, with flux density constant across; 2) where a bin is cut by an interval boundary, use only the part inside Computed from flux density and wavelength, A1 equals 0.45 mag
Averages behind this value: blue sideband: 16.3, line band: 8.27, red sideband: 11.4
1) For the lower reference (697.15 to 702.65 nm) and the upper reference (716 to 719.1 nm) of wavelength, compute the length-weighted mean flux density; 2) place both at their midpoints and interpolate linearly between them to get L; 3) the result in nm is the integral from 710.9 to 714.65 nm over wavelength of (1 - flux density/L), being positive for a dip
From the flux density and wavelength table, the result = 0.67 nm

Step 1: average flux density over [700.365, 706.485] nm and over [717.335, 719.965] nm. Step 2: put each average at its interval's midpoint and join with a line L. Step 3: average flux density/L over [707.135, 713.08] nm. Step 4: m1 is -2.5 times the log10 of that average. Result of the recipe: 0.26 mag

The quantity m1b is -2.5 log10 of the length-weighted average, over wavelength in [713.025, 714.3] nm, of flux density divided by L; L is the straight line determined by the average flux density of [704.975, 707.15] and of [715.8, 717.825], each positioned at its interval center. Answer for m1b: 0.33 mag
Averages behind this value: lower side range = 14.5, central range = 8.81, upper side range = 10.9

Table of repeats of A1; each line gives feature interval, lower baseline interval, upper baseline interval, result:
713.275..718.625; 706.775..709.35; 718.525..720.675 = 0.21 mag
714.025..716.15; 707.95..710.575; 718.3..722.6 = 0.21 mag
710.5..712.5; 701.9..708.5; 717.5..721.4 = 0.15 mag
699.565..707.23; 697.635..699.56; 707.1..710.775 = -0.21 mag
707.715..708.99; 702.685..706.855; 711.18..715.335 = 0.07 mag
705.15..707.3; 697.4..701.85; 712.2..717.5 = -0.04 mag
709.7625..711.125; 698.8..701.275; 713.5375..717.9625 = 0.07 mag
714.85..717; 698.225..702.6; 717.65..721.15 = 0.25 mag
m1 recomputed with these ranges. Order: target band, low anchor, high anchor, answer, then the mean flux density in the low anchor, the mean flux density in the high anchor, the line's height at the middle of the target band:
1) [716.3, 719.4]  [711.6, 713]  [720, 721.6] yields -0.001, 11.2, 12.2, 11.9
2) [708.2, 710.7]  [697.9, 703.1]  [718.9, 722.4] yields 0.298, 16.8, 12.6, 15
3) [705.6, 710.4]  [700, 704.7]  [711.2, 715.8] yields 0.140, 18.4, 10.3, 14.3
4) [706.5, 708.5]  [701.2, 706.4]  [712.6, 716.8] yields 0.041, 18.1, 9.51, 15.2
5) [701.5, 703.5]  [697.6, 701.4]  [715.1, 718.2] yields -0.186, 16.1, 11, 15.2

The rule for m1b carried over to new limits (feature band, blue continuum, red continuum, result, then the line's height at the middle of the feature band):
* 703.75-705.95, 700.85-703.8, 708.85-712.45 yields -0.183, 16.1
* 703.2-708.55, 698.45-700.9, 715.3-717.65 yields -0.165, 14.3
